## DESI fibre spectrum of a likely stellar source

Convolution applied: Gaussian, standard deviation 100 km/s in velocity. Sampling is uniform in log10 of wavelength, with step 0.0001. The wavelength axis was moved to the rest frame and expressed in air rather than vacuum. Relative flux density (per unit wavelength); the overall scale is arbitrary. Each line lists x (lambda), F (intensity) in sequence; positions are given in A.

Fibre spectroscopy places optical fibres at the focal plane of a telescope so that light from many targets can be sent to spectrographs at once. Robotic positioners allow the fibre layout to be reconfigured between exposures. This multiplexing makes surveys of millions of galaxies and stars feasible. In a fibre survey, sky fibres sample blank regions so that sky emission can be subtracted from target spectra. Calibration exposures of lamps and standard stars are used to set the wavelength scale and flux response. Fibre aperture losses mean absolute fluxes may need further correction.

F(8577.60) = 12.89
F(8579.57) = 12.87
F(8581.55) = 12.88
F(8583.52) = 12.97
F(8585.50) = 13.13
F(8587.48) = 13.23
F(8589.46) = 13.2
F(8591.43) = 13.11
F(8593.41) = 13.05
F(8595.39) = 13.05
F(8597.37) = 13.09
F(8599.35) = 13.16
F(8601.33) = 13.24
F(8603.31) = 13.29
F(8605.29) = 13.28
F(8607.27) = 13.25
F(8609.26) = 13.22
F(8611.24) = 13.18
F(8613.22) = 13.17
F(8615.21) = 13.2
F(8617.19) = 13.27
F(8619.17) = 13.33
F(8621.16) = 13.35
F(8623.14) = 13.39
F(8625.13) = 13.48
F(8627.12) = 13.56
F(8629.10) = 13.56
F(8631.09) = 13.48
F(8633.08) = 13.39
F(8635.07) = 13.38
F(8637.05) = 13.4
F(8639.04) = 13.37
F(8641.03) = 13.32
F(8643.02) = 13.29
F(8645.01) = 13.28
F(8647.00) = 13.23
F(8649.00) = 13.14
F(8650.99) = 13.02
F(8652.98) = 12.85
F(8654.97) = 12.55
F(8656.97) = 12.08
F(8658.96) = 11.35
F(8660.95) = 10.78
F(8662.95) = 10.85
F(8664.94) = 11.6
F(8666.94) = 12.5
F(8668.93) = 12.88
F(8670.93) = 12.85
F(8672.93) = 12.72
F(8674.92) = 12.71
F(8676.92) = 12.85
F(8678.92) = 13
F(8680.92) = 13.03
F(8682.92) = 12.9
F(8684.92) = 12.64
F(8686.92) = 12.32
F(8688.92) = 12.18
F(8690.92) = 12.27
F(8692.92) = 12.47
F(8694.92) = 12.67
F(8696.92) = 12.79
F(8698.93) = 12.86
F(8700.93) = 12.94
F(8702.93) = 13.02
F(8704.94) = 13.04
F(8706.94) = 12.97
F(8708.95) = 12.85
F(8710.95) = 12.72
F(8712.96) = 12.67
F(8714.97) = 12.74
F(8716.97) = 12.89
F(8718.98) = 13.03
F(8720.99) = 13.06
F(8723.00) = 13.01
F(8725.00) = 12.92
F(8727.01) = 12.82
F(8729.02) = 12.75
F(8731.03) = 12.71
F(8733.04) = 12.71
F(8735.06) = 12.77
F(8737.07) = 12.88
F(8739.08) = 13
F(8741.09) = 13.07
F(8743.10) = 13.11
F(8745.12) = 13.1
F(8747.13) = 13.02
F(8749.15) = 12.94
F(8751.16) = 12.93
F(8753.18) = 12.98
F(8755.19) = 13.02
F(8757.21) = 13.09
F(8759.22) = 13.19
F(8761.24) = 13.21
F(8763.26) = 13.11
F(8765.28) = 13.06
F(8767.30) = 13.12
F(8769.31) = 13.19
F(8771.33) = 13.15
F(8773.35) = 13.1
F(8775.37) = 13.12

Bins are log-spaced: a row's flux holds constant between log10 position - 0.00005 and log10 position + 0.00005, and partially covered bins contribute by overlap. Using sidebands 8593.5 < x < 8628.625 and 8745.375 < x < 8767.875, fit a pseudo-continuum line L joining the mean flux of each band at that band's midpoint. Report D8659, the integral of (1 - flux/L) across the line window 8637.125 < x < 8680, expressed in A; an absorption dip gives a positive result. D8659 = 1.9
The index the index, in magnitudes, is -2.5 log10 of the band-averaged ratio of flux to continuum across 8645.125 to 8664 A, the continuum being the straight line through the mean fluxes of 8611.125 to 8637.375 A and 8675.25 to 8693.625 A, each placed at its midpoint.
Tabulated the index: 0.065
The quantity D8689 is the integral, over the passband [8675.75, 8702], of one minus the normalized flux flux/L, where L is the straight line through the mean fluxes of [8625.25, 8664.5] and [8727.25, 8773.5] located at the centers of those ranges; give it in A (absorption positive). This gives 0.4 A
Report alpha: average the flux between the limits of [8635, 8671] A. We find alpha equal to 12.6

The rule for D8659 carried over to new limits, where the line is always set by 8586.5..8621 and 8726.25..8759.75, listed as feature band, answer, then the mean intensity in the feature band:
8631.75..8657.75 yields 0.02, 13.1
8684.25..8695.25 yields 0.54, 12.4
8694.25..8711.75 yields 0.19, 12.9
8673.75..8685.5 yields 0.18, 12.9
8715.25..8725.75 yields 0.02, 13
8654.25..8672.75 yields 1.59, 12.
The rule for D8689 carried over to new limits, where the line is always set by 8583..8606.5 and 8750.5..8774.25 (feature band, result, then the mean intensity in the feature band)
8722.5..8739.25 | 0.36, 12.8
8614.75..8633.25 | -0.37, 13.4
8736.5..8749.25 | 0.08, 13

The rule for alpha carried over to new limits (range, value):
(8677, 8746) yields 12.8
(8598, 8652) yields 13.3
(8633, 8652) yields 13.3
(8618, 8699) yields 12.8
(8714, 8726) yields 13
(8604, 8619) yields 13.2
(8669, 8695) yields 12.7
